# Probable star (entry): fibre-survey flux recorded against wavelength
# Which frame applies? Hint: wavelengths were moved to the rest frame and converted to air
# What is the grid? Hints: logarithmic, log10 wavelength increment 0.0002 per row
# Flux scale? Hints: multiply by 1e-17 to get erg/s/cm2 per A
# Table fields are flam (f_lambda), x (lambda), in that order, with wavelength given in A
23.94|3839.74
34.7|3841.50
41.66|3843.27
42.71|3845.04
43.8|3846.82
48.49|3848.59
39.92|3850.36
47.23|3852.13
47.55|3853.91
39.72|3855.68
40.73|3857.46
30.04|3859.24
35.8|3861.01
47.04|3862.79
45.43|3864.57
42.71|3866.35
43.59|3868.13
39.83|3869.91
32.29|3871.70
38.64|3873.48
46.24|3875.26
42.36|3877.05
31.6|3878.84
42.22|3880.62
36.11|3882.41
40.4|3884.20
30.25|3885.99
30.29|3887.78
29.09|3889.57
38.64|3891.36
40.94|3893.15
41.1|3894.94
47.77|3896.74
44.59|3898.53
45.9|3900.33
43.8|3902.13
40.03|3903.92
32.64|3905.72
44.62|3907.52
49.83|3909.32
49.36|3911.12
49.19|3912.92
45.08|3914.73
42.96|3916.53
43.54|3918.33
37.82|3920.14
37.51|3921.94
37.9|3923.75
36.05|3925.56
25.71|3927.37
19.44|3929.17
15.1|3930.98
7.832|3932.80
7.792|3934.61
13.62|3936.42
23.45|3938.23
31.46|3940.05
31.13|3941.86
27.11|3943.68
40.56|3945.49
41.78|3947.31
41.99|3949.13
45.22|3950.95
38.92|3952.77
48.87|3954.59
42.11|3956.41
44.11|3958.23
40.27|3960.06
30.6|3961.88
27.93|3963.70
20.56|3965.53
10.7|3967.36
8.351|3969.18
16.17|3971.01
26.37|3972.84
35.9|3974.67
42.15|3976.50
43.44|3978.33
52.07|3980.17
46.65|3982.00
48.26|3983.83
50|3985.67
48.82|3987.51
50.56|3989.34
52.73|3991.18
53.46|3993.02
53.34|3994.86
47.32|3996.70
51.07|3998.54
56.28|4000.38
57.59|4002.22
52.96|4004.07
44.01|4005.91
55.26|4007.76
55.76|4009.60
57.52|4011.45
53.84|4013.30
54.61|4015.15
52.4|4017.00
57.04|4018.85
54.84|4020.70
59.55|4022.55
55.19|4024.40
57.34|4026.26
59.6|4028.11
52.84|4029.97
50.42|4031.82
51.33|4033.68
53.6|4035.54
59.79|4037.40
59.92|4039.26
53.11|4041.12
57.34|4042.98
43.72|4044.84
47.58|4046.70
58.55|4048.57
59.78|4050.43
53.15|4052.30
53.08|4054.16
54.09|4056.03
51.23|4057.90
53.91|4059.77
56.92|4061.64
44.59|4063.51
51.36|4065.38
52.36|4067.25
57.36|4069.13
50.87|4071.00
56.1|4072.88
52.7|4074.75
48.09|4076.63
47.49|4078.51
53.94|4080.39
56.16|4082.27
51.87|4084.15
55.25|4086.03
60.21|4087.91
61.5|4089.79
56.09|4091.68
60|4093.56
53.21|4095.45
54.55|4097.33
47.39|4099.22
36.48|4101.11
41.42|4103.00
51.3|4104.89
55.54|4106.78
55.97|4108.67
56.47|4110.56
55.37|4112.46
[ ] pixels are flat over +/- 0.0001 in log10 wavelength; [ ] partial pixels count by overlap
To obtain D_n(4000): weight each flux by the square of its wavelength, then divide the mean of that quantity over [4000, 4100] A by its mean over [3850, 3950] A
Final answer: 1.6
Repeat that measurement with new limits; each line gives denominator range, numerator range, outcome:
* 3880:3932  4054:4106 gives 1.49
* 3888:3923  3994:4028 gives 1.36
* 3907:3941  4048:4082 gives 1.76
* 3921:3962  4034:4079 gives 1.77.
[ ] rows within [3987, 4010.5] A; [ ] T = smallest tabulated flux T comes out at 44.01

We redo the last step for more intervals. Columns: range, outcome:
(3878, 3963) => 7.792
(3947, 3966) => 20.56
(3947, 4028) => 8.351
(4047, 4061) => 51.23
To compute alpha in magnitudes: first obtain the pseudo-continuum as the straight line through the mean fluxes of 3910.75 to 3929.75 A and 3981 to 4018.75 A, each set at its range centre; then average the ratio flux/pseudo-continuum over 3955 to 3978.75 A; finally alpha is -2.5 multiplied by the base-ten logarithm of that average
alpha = 0.47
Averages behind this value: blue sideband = 38.6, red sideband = 52.2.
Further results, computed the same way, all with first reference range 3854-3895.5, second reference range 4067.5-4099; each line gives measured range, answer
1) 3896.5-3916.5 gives -0.091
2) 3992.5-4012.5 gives -0.102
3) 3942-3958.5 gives 0.097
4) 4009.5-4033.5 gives -0.114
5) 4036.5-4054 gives -0.064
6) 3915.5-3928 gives 0.122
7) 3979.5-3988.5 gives -0.049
